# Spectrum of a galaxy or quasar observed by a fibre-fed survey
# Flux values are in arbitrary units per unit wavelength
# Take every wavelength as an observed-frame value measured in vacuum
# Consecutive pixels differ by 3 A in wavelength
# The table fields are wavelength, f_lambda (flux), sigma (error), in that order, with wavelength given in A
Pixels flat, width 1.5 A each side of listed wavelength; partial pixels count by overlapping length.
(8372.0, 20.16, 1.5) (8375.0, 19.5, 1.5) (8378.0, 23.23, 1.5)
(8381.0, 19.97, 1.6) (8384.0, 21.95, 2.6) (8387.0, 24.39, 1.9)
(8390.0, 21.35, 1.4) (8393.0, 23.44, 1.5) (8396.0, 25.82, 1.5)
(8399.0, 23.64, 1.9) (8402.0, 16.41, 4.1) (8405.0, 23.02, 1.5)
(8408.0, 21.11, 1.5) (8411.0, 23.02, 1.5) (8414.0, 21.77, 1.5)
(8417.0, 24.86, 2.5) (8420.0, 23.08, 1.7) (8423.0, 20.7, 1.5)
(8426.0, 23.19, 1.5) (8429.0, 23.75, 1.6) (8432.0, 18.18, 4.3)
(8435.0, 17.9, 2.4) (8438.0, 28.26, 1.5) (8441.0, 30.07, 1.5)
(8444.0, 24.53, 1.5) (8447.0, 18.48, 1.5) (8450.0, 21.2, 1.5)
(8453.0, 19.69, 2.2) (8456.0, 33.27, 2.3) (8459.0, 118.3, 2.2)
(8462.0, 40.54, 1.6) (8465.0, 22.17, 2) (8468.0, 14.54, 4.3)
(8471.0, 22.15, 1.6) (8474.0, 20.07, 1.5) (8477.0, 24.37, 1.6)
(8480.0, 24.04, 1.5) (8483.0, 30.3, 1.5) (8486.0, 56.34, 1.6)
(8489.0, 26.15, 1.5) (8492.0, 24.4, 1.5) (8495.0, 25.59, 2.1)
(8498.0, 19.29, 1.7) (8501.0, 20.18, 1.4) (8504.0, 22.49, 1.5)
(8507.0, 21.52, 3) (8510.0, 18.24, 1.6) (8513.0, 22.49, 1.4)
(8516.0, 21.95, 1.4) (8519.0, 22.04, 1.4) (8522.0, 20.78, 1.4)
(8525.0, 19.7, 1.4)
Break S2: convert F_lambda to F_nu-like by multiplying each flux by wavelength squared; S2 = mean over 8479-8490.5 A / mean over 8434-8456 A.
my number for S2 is 1.48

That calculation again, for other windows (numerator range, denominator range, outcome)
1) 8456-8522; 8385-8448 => 1.31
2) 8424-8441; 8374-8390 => 1.06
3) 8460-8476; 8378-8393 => 1.23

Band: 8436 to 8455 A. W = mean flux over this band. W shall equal 23.8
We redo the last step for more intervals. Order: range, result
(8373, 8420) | 22.2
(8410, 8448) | 23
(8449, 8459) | 38.9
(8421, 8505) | 28.2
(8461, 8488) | 28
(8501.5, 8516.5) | 21.2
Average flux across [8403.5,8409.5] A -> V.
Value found 22.1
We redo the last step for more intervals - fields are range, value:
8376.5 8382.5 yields 21.6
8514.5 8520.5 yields 22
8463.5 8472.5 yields 19.6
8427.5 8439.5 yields 22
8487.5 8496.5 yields 25.4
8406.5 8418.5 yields 22.7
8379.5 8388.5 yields 22.1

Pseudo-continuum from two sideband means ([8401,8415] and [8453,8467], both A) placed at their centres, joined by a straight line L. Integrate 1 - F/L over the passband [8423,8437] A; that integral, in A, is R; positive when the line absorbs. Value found 4.9 A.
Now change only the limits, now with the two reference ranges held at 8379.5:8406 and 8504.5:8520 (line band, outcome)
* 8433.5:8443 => -1.5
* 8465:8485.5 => -2.5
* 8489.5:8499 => -1.0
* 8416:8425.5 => -0.4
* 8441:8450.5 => -0.4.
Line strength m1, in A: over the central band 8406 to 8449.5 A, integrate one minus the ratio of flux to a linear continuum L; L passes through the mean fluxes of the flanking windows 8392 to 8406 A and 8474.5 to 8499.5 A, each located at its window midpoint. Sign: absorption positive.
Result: 2.9 A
